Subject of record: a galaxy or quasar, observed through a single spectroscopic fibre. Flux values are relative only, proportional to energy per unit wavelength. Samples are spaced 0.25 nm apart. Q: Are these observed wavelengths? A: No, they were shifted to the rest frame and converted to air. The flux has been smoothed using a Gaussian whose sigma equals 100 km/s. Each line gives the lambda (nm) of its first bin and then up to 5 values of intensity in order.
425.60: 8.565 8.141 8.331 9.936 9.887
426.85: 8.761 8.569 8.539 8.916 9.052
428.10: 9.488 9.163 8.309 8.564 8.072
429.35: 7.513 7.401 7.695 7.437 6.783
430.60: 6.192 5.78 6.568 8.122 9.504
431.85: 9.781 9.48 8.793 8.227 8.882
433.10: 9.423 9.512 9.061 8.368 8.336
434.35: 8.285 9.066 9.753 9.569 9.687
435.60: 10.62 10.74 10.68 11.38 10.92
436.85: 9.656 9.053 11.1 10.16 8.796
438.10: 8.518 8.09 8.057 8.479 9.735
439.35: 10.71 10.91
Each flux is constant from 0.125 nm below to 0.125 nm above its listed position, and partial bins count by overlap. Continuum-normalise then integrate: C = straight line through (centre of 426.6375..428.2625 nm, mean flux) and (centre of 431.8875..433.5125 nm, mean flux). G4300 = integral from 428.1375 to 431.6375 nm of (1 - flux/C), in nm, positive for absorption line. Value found 0.529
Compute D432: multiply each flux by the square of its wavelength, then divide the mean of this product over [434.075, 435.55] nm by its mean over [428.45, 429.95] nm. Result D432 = 1.2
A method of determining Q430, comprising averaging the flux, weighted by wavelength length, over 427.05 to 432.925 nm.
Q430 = 8.19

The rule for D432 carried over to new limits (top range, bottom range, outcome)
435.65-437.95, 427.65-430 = 1.28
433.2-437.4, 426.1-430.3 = 1.18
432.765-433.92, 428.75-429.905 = 1.18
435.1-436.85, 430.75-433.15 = 1.27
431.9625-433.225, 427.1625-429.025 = 1.04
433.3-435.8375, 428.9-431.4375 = 1.32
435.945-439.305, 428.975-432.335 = 1.28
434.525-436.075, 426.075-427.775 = 1.15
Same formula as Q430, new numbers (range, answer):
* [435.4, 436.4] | 10.7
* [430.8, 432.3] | 8.36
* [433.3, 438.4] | 9.61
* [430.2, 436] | 8.72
